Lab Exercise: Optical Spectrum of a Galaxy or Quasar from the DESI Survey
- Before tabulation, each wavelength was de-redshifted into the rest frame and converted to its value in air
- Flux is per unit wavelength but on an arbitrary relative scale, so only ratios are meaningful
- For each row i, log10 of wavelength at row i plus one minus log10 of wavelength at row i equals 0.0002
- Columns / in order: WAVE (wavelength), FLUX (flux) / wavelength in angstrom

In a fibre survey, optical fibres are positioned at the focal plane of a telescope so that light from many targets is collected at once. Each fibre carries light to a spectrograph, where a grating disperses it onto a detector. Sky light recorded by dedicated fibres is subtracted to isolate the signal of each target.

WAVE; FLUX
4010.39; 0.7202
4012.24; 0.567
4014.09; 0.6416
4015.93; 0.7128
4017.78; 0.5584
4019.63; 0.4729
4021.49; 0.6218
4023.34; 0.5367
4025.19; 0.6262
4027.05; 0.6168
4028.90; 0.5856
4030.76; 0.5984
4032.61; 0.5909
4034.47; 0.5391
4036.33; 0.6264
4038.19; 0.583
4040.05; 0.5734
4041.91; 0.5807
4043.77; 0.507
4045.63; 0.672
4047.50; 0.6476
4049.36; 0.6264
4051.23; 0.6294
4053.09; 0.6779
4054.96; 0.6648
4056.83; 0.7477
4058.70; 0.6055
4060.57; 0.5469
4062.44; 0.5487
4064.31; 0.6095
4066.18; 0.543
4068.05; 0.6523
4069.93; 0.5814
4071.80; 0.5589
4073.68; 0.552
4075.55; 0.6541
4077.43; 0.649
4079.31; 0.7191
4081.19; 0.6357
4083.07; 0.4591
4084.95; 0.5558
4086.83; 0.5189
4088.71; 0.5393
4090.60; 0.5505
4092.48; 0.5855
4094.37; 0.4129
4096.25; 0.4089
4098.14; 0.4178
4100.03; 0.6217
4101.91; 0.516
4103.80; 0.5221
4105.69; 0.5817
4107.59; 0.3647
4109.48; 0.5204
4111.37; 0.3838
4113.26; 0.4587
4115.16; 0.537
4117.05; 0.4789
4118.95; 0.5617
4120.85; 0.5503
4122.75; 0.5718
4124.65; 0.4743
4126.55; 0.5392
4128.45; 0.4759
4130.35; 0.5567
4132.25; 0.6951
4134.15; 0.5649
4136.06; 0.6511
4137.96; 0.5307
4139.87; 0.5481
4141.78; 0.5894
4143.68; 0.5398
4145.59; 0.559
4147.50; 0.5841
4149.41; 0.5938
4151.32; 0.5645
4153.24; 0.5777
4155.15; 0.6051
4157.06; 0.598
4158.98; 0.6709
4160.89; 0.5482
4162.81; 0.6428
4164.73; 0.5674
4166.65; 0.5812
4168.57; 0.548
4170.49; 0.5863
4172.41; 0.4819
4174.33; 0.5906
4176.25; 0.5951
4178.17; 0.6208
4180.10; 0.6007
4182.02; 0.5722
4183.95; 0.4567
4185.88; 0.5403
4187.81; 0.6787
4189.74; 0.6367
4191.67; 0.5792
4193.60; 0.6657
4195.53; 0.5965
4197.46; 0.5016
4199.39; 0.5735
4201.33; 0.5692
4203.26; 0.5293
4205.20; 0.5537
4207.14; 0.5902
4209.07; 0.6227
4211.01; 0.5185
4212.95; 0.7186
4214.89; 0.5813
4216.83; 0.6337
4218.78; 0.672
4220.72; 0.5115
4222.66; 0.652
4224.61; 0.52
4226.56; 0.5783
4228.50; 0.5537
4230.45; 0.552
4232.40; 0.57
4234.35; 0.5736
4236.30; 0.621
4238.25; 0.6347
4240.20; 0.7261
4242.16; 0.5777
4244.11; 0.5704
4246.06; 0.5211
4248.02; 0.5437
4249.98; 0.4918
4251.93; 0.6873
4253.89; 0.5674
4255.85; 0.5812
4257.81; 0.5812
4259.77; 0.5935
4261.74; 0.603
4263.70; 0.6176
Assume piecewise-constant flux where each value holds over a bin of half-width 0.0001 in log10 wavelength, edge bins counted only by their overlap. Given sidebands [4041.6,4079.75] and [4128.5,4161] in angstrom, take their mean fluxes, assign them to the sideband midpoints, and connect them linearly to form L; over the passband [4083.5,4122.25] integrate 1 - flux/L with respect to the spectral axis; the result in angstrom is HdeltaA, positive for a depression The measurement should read 6.2 angstrom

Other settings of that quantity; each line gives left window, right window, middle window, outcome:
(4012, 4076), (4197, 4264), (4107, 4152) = 4.2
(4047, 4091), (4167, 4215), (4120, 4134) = 0.9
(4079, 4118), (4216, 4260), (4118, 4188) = -4.1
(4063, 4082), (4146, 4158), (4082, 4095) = 1.9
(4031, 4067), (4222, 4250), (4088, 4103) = 2.3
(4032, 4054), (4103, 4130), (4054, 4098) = -1.2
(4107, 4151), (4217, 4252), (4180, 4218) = -1.1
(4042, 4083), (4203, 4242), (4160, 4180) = 0.8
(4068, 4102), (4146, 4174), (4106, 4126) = 2.6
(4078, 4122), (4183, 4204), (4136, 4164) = -1.8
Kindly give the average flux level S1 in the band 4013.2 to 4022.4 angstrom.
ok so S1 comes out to 0.601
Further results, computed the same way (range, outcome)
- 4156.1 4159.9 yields 0.634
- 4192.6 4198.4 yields 0.589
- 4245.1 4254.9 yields 0.562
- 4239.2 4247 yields 0.6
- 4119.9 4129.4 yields 0.522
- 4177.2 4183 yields 0.598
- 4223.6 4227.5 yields 0.548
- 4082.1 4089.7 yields 0.519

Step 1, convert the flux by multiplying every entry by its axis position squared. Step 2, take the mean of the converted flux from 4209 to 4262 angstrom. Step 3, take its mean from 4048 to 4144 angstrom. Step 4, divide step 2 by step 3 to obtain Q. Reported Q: 1.13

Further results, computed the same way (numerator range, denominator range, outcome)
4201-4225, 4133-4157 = 1.06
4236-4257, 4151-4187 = 1.07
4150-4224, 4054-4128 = 1.12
